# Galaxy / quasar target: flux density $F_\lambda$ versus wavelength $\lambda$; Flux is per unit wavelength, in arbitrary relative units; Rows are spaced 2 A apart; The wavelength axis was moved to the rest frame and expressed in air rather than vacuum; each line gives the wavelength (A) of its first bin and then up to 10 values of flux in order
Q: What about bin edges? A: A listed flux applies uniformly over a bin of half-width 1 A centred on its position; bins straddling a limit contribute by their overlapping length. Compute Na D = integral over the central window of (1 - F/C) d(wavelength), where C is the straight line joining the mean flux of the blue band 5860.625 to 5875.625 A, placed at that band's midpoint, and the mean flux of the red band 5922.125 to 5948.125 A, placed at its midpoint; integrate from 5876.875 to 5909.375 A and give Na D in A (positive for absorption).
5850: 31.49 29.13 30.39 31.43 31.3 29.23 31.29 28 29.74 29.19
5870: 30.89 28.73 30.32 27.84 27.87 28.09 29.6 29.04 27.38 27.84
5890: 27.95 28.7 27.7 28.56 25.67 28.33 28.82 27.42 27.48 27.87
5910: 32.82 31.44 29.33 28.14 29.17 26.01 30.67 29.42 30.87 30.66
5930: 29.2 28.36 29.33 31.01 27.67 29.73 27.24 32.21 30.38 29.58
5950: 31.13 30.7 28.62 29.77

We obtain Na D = 1.7 A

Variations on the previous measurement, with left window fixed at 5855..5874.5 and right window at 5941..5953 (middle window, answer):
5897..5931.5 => 1.3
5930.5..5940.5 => 0.3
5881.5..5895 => 0.8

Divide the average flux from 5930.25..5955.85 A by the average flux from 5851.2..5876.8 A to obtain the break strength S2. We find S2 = 0.99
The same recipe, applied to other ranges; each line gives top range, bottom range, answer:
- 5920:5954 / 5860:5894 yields 1.03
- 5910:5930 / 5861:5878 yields 1.01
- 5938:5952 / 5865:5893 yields 1.04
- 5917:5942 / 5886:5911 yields 1.04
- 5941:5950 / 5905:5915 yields 1.01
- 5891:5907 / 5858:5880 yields 0.95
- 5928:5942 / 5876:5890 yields 1.03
